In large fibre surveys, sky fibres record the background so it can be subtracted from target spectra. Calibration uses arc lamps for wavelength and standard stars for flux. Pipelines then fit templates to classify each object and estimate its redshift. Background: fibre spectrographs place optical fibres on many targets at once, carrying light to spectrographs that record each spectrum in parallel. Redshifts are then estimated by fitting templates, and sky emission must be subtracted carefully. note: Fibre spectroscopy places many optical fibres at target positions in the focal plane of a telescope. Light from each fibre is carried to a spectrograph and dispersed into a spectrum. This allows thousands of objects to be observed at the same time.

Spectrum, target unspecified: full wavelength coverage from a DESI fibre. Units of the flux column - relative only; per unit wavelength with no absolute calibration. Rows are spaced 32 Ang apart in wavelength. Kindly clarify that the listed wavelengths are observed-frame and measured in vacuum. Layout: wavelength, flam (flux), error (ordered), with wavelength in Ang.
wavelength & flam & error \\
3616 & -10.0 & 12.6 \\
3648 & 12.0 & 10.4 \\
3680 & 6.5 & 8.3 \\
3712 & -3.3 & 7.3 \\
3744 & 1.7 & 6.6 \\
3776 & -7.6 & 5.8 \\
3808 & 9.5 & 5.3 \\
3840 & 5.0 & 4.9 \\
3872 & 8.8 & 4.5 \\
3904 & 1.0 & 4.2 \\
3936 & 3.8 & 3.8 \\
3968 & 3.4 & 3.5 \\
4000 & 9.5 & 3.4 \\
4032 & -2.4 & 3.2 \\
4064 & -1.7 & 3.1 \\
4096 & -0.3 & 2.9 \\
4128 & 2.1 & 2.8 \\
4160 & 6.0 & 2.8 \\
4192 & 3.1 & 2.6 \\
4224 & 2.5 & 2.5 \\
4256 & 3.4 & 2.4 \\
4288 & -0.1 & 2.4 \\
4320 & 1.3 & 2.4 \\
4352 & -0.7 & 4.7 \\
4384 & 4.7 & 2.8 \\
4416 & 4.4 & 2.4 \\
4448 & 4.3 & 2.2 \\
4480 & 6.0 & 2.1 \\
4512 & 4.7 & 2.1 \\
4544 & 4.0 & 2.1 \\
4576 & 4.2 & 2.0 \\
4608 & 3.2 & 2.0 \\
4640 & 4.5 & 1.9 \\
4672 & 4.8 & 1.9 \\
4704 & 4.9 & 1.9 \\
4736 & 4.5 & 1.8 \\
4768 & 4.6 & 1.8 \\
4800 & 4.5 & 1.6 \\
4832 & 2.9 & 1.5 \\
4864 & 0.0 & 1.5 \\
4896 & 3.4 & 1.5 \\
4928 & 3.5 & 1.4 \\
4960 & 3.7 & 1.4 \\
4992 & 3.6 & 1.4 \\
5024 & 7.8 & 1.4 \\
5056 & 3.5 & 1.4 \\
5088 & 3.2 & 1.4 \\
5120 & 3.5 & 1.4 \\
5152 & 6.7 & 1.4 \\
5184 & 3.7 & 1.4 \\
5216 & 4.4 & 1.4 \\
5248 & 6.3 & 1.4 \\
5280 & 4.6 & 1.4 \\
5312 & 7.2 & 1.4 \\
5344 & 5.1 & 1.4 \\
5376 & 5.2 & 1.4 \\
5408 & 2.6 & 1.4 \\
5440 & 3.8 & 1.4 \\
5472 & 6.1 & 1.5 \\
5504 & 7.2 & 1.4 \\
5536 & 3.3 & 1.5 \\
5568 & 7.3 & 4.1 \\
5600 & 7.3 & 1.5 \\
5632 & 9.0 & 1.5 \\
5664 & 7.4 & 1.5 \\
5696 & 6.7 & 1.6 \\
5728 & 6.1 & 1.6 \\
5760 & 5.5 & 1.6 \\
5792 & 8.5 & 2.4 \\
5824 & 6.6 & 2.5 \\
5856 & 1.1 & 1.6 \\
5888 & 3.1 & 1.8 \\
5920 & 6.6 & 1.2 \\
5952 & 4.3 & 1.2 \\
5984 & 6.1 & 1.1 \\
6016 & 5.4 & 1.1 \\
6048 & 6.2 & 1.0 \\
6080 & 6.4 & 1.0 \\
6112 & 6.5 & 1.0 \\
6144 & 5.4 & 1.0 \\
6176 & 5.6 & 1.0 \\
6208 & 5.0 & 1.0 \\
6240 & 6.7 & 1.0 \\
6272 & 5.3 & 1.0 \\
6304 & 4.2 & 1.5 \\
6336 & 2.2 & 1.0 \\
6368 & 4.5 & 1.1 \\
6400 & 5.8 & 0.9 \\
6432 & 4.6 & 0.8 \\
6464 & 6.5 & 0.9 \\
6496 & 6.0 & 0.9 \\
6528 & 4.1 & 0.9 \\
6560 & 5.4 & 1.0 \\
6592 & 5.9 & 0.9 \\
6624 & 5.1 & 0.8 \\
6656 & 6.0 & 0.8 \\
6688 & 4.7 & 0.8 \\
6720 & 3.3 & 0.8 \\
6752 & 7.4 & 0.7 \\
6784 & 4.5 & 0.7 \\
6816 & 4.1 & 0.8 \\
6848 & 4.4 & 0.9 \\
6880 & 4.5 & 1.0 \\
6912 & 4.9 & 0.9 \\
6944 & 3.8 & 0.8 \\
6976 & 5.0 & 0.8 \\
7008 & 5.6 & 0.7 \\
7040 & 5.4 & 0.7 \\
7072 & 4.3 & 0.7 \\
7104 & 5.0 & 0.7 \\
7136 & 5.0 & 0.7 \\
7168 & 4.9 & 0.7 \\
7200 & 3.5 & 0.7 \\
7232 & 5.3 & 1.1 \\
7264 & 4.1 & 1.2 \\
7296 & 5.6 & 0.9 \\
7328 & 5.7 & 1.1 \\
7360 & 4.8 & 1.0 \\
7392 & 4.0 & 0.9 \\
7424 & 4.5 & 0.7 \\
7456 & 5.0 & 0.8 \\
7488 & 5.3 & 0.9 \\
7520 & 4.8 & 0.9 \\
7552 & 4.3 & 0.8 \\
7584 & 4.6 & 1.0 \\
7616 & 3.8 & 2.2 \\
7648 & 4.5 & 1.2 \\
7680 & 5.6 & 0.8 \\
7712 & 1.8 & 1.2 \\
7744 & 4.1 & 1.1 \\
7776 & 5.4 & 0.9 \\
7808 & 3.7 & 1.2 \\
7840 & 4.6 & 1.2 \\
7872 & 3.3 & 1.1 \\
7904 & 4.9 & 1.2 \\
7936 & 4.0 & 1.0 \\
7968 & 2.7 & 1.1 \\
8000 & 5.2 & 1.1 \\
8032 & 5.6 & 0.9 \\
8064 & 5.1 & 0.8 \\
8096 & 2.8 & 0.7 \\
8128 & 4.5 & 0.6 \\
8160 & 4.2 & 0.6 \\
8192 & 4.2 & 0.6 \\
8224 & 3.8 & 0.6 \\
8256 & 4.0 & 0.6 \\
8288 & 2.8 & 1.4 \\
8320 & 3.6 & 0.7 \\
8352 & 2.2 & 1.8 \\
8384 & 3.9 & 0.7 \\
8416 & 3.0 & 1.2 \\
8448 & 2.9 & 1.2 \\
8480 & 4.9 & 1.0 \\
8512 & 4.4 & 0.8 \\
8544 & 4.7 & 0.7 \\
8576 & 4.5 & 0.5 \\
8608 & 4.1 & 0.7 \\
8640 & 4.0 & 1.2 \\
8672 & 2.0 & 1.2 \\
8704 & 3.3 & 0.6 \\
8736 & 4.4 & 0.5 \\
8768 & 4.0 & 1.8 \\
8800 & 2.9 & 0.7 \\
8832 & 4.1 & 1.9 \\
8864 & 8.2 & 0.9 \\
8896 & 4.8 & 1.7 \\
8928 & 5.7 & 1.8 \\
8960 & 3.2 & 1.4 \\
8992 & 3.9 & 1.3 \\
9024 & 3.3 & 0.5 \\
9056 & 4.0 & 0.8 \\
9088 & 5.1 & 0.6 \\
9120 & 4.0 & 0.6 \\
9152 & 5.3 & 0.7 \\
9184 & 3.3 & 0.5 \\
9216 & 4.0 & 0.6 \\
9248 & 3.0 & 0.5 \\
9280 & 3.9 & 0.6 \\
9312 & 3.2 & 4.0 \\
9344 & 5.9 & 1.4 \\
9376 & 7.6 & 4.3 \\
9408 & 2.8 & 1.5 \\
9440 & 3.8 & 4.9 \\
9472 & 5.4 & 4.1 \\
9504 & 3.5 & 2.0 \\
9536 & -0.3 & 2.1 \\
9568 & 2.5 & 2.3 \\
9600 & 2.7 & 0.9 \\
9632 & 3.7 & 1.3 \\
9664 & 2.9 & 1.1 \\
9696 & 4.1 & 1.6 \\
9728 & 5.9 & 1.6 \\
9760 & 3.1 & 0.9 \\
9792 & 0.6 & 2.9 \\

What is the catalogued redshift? 0.350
